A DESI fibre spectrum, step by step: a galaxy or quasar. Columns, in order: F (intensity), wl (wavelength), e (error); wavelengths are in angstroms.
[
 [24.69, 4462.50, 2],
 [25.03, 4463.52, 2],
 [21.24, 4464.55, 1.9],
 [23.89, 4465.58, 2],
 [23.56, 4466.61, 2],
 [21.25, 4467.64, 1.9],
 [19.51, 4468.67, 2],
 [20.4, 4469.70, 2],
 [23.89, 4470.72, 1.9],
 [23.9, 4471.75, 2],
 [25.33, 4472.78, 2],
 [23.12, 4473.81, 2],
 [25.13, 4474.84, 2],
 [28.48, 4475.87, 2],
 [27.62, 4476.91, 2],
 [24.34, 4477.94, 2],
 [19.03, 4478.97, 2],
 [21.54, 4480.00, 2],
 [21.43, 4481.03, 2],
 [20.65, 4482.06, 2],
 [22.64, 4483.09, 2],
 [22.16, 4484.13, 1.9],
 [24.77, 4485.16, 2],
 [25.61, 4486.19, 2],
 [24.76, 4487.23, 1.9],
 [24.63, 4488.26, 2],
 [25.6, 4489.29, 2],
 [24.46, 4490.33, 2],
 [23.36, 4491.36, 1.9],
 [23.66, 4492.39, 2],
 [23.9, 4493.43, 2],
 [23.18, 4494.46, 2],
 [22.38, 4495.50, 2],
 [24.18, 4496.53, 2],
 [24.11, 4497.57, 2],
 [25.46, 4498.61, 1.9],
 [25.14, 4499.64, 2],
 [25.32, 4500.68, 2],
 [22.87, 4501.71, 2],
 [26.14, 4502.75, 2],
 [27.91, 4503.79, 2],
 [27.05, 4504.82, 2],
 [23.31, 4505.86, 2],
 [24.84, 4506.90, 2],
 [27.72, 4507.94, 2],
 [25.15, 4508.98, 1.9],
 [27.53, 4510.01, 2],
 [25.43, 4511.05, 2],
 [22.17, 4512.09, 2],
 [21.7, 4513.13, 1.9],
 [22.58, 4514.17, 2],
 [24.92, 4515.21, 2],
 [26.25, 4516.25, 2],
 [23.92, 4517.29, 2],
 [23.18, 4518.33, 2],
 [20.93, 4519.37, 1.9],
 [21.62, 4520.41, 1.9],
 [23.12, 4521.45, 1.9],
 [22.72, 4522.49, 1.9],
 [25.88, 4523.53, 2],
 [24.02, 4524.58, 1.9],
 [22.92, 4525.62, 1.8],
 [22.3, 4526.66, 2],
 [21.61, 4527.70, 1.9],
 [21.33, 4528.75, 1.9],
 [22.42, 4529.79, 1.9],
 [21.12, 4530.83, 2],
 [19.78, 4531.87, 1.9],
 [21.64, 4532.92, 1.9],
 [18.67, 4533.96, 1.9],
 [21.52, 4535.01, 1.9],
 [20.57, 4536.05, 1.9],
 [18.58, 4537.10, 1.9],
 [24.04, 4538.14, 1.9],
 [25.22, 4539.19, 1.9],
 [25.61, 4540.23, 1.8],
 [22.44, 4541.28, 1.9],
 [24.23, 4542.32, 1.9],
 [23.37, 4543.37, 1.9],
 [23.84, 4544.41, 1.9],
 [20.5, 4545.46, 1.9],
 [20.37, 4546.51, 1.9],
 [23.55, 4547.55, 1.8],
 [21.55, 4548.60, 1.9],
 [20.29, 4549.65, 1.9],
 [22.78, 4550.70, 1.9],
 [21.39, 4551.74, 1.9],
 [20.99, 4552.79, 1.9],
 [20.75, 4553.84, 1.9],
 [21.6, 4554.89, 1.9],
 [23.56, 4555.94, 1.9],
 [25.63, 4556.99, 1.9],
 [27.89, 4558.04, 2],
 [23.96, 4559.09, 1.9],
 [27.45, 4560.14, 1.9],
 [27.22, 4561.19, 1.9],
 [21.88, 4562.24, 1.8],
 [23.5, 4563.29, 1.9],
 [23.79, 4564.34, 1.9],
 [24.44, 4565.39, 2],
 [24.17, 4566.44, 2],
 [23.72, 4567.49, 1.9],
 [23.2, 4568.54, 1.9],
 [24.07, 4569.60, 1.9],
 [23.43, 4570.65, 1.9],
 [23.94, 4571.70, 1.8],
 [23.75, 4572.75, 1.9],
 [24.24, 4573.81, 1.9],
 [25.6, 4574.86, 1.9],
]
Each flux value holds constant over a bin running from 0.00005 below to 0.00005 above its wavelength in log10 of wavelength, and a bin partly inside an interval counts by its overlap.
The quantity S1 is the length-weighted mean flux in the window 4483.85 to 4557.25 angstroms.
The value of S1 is 23.3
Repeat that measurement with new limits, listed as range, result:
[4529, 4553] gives 21.9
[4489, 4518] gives 24.6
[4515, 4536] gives 22.4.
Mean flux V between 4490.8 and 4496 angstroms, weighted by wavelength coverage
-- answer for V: 23.3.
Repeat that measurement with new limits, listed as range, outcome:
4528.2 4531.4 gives 21.6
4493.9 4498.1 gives 23.5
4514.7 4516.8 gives 25.6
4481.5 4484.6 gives 21.8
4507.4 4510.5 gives 26.8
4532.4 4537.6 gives 20.2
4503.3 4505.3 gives 27.6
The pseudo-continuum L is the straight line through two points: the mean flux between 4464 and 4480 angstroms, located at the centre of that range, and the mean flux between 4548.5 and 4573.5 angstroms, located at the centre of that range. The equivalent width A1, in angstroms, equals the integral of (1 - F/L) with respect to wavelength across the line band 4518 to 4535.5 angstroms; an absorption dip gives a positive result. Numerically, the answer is 1.1 angstroms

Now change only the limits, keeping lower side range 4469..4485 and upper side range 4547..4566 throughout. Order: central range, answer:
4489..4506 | -0.9 angstroms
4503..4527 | -0.9 angstroms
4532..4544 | 0.6 angstroms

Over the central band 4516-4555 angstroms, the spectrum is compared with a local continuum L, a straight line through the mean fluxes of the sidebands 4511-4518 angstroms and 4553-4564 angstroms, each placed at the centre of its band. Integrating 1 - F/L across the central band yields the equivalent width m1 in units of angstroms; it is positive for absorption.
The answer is 2.77 angstroms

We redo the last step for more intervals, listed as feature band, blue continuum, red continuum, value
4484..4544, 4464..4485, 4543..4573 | -1.3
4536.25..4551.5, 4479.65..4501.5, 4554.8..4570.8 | 1.1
